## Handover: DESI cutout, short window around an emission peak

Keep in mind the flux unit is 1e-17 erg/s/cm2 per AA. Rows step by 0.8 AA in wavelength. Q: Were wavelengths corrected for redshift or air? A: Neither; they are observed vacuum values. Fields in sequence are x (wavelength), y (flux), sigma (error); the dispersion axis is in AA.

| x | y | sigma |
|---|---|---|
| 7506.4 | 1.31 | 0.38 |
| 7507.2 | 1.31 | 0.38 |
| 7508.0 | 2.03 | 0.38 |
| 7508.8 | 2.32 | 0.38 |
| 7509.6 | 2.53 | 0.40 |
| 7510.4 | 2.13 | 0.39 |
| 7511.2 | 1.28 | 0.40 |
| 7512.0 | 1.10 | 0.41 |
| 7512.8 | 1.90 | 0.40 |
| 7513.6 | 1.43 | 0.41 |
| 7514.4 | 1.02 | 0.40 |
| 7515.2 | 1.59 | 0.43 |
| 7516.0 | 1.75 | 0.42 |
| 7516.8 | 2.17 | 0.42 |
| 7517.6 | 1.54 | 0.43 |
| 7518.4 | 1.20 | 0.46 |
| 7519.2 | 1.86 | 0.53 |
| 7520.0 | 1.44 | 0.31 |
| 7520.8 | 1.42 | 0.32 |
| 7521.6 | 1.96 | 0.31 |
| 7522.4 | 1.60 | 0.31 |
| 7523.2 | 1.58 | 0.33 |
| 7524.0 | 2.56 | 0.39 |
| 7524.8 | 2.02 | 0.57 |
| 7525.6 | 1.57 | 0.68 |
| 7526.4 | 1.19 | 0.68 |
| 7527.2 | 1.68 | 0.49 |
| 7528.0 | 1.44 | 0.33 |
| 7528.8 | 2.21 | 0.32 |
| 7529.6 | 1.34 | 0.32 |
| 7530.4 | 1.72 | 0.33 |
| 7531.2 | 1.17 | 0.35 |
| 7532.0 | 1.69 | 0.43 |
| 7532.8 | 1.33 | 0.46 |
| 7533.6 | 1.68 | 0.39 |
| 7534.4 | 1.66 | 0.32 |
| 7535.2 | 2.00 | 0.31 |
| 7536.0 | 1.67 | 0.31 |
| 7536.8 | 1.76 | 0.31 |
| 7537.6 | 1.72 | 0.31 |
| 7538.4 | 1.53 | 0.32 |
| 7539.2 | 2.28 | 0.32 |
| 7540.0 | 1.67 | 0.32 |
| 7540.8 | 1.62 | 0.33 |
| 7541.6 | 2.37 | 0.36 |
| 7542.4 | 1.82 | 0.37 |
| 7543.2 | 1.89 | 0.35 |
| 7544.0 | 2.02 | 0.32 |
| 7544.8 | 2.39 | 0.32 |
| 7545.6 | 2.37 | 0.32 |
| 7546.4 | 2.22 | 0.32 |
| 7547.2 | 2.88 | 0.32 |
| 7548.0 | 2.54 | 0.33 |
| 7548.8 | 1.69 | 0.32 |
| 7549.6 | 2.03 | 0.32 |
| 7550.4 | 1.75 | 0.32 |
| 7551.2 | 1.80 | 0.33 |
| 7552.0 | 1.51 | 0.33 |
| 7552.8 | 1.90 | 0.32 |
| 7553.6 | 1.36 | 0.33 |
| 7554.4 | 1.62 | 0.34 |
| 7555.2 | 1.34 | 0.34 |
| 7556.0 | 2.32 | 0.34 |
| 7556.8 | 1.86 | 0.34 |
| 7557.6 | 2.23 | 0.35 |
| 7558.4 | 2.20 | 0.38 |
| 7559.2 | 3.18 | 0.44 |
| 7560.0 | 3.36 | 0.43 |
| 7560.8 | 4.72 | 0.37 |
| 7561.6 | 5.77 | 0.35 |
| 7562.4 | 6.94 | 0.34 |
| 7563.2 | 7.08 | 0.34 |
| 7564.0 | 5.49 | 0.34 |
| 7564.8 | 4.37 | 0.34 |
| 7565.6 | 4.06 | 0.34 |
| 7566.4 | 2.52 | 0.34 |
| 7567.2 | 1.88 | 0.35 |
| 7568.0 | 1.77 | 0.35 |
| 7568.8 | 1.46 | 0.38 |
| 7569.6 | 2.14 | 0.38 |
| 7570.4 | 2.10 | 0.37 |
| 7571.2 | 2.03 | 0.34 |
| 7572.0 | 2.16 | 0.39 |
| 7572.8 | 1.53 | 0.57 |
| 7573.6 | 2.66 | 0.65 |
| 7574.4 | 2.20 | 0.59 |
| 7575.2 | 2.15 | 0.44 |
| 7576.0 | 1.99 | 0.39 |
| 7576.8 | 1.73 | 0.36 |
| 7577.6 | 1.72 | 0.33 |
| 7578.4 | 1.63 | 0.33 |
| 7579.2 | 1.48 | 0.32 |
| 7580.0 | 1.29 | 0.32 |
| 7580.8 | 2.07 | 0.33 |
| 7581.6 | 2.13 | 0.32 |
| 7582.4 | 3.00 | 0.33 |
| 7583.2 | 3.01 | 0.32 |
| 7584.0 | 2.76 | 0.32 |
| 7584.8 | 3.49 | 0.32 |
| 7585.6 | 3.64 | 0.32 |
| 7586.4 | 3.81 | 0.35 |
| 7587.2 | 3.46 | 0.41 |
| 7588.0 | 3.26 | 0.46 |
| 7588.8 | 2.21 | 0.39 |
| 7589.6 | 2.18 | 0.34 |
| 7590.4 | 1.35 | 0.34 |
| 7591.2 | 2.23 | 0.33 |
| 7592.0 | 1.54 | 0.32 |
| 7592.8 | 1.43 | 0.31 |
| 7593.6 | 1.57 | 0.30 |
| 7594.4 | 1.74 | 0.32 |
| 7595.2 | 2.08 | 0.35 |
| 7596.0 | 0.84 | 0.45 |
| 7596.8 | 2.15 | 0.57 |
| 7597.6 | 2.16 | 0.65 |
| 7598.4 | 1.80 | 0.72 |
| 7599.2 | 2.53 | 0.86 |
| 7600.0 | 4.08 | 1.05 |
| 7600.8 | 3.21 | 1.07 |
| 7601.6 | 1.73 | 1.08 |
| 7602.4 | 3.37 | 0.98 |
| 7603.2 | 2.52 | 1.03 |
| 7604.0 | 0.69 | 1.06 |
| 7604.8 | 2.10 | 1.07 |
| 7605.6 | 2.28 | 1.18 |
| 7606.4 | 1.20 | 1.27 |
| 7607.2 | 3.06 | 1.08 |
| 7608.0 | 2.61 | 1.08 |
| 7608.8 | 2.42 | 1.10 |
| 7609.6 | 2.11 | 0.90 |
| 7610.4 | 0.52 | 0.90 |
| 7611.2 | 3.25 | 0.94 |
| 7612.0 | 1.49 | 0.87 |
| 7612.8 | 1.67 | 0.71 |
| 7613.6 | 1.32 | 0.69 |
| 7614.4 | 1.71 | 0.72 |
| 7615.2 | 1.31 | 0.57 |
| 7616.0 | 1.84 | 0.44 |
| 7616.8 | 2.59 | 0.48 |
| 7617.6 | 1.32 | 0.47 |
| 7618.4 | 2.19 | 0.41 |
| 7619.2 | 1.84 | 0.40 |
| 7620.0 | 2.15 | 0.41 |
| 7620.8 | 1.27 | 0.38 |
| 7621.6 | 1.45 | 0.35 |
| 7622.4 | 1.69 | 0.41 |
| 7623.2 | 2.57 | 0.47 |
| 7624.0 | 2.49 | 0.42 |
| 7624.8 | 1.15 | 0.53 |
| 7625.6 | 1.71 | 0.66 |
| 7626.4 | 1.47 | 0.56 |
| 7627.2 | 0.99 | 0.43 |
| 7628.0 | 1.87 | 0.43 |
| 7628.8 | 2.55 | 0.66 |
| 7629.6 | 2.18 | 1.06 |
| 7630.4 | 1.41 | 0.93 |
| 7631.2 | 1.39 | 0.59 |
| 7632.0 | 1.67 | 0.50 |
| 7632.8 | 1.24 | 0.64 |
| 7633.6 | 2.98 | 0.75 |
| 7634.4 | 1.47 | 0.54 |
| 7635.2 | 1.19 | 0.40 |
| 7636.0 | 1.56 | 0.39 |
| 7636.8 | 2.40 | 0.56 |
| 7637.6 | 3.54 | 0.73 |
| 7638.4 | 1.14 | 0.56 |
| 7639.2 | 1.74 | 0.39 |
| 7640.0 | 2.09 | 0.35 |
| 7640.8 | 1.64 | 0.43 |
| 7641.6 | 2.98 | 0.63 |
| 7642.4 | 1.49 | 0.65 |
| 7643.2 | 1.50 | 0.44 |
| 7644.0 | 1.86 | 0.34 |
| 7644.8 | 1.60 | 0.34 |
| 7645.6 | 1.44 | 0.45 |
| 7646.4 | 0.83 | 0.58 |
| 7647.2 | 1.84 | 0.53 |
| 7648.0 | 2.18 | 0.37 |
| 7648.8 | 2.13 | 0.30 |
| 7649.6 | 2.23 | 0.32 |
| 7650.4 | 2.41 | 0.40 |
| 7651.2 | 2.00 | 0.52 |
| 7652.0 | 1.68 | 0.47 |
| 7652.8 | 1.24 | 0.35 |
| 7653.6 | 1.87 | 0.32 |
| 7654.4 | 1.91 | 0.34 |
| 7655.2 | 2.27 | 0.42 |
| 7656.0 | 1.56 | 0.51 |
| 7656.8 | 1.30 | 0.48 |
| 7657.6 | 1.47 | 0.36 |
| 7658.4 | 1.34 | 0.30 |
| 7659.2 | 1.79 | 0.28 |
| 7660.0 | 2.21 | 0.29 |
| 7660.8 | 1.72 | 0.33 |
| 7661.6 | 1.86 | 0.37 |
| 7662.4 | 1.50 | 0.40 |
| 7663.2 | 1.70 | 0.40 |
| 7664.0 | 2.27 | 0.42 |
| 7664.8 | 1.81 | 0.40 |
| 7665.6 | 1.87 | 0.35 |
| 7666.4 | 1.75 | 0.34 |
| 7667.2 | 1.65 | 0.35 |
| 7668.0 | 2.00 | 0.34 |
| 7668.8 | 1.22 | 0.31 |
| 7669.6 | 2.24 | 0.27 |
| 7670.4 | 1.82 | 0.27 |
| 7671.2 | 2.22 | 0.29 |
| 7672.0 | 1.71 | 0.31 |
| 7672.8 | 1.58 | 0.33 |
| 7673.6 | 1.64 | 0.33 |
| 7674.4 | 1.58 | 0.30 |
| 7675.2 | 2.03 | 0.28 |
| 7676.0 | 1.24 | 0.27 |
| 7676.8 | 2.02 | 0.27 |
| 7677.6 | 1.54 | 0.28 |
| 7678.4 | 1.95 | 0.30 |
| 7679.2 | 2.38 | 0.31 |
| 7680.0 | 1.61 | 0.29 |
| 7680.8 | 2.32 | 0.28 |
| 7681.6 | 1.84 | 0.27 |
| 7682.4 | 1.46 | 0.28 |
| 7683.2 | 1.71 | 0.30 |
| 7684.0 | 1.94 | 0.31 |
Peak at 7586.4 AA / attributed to [N II]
